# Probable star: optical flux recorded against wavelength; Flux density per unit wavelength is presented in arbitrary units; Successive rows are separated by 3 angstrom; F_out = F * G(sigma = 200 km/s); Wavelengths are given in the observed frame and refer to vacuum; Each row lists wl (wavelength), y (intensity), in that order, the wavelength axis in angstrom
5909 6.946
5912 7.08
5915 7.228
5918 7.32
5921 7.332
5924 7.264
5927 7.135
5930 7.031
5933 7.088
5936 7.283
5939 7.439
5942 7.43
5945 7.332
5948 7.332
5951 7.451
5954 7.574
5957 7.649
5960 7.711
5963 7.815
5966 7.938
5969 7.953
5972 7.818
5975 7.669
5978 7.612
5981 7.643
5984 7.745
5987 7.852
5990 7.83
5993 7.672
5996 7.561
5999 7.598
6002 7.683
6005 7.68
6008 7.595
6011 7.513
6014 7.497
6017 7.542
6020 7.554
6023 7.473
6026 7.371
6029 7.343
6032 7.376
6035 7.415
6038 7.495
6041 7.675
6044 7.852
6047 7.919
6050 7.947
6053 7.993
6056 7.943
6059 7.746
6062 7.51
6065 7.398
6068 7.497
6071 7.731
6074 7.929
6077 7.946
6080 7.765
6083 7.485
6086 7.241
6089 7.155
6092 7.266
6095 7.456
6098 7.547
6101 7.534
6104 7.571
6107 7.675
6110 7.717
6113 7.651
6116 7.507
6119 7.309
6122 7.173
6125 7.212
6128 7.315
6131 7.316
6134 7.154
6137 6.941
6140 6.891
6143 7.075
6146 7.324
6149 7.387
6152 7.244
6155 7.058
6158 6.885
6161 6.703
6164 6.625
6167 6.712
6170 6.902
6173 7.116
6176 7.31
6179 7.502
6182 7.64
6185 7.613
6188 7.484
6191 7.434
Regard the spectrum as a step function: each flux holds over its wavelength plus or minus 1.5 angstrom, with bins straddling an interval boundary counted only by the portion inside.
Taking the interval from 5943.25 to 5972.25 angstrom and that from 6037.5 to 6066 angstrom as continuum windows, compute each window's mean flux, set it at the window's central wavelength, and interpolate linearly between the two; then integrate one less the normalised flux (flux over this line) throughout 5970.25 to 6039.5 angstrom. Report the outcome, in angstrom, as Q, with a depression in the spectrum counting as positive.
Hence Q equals 1.04 angstrom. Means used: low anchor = 7.65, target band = 7.59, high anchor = 7.76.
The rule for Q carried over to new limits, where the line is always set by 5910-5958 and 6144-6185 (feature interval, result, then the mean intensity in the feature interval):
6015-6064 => -2.8 angstrom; 7.63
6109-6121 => -0.6 angstrom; 7.52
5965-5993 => -2.0 angstrom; 7.78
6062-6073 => -0.5 angstrom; 7.56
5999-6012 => -0.7 angstrom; 7.62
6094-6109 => -0.8 angstrom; 7.57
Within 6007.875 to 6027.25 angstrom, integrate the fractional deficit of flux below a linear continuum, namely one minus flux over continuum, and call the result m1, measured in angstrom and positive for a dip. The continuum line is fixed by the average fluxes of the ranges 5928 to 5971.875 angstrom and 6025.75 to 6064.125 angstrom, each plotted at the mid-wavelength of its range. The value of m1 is 0.3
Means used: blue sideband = 7.51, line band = 7.5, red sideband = 7.67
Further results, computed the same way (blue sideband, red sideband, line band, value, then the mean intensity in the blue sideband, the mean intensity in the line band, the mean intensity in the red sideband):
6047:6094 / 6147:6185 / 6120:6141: 0.5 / 7.64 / 7.15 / 7.11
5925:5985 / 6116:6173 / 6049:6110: -3.2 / 7.53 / 7.62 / 7.08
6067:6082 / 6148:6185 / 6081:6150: 1.2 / 7.77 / 7.35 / 7.11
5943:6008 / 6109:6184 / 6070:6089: -0.7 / 7.67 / 7.64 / 7.19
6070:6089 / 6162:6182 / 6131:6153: 0.3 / 7.64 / 7.15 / 7.07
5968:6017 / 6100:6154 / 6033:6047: -0.2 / 7.68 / 7.63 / 7.33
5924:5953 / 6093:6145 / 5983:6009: -1.4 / 7.28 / 7.69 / 7.35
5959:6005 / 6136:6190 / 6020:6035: 0.4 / 7.74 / 7.41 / 7.14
